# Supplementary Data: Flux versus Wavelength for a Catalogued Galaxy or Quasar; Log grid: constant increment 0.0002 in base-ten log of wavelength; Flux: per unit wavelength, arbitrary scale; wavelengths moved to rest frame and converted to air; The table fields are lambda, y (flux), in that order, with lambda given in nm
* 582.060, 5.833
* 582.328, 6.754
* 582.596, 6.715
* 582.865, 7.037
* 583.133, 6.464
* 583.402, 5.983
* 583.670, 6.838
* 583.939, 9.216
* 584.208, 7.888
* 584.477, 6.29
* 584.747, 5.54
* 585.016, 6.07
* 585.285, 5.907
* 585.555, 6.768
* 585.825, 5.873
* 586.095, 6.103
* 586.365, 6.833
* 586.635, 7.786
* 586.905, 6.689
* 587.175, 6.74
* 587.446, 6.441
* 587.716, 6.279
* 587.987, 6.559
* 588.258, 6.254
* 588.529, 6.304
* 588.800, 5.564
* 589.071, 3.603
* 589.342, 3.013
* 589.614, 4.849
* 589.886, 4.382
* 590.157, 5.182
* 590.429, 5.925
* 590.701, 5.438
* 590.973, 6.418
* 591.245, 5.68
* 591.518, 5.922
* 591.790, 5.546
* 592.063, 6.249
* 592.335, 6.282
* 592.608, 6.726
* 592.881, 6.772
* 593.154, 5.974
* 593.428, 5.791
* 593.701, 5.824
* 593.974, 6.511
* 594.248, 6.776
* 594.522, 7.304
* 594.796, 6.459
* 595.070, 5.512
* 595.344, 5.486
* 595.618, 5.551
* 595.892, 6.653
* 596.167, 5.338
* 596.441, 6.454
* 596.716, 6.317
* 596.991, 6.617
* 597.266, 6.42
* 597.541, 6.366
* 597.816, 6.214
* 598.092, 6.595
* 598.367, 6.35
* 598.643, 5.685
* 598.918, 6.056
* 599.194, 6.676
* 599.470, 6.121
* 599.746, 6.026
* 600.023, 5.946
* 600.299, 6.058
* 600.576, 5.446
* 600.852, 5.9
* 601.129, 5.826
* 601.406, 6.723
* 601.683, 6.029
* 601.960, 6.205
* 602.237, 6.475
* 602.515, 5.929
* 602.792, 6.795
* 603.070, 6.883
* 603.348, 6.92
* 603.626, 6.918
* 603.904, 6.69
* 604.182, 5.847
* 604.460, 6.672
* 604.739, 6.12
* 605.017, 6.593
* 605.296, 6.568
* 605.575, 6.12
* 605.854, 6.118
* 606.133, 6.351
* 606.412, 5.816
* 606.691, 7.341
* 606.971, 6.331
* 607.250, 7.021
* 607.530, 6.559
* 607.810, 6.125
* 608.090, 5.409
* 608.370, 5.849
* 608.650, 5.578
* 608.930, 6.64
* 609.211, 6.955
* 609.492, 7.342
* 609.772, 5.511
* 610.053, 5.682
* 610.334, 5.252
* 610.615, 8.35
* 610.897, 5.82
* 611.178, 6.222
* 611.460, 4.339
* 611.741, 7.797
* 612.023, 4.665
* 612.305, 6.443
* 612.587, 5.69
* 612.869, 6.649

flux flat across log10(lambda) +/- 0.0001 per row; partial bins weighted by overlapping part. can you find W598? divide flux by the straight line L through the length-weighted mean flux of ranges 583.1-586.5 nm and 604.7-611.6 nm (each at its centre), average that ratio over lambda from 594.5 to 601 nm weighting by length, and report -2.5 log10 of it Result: 0.048 mag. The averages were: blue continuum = 6.6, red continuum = 6.24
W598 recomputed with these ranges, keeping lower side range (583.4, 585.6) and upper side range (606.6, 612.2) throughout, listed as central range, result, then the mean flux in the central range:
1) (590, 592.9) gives 0.11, 5.97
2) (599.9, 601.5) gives 0.08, 5.96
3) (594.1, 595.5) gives 0.04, 6.3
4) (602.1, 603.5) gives -0.04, 6.6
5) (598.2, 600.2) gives 0.06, 6.13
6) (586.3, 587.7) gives -0.02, 6.85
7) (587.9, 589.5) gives 0.28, 5.17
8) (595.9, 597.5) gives 0.04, 6.27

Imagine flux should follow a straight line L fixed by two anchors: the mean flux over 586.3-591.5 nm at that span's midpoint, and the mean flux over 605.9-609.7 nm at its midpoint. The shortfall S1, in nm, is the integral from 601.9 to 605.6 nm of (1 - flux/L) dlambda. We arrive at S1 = -0.14 nm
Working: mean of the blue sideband 5.77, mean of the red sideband 6.39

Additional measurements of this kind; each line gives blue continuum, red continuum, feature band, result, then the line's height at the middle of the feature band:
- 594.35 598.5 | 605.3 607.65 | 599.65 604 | 0.05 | 6.36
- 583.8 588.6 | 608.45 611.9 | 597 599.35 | 0.05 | 6.46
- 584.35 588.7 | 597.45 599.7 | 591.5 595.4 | 0.05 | 6.31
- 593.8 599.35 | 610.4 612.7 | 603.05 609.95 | -0.24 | 6.18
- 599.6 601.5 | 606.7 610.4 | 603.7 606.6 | -0.09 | 6.12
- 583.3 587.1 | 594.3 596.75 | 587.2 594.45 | 0.66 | 6.39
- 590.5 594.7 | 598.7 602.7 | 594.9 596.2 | 0.09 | 6.17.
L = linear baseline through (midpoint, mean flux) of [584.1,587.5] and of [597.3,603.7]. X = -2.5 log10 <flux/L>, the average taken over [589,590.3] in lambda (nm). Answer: 0.45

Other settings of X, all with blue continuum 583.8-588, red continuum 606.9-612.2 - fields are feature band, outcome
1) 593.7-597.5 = 0.04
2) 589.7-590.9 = 0.24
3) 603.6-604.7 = -0.03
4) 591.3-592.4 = 0.10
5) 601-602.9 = 0.01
